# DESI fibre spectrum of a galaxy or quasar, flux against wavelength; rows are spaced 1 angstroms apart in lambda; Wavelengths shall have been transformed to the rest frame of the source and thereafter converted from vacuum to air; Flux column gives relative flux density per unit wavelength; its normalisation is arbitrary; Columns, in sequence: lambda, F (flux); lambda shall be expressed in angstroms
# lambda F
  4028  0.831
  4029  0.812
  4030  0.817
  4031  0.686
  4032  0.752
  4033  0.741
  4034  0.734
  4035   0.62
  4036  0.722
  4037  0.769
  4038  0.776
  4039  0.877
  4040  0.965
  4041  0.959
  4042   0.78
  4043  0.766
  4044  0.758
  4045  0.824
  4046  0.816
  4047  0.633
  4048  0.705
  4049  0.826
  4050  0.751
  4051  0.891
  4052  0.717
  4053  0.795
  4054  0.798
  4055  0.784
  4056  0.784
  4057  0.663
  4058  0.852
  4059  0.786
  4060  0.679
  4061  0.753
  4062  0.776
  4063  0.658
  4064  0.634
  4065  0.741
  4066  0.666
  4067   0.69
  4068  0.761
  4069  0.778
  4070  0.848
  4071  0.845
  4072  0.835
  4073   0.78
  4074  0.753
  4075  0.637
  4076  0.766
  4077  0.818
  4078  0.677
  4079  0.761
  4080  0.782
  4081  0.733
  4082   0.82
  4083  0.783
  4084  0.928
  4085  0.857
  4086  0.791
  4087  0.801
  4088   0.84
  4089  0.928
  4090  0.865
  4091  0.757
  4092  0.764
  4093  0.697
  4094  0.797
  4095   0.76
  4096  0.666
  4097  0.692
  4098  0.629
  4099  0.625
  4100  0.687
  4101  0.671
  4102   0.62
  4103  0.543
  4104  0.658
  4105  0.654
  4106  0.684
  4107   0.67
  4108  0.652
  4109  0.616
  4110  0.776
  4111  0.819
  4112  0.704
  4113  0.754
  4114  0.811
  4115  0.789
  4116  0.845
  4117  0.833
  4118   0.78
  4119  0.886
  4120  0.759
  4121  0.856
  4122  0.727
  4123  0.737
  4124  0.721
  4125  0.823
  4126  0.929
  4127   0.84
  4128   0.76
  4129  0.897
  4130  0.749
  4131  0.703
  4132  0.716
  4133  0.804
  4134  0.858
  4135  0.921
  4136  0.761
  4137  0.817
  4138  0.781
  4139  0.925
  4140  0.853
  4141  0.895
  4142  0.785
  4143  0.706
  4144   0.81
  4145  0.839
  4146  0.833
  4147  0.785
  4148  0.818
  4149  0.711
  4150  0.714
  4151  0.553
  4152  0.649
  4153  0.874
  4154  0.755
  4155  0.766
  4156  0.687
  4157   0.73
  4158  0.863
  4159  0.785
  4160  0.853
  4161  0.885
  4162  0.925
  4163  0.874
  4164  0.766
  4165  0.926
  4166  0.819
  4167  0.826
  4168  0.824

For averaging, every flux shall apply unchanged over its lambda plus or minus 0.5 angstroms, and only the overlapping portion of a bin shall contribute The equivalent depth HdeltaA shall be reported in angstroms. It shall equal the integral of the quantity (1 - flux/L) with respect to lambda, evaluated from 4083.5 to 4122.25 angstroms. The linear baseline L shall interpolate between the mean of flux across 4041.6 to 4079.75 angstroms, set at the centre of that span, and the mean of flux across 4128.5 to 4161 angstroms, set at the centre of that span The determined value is 1.2 angstroms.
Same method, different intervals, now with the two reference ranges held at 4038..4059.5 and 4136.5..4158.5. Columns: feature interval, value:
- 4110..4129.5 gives -0.5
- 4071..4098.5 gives 0.5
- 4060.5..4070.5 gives 0.8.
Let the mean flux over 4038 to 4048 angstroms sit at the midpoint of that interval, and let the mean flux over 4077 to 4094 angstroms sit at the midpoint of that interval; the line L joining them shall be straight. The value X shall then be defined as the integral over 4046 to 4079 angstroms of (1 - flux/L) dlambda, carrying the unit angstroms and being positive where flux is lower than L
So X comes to 2.2 angstroms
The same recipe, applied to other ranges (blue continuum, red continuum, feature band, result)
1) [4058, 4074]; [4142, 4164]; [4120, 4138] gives -0.6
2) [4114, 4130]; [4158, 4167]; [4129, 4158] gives 1.8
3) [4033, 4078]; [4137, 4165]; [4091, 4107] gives 2.1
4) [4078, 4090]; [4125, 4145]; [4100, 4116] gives 2.3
